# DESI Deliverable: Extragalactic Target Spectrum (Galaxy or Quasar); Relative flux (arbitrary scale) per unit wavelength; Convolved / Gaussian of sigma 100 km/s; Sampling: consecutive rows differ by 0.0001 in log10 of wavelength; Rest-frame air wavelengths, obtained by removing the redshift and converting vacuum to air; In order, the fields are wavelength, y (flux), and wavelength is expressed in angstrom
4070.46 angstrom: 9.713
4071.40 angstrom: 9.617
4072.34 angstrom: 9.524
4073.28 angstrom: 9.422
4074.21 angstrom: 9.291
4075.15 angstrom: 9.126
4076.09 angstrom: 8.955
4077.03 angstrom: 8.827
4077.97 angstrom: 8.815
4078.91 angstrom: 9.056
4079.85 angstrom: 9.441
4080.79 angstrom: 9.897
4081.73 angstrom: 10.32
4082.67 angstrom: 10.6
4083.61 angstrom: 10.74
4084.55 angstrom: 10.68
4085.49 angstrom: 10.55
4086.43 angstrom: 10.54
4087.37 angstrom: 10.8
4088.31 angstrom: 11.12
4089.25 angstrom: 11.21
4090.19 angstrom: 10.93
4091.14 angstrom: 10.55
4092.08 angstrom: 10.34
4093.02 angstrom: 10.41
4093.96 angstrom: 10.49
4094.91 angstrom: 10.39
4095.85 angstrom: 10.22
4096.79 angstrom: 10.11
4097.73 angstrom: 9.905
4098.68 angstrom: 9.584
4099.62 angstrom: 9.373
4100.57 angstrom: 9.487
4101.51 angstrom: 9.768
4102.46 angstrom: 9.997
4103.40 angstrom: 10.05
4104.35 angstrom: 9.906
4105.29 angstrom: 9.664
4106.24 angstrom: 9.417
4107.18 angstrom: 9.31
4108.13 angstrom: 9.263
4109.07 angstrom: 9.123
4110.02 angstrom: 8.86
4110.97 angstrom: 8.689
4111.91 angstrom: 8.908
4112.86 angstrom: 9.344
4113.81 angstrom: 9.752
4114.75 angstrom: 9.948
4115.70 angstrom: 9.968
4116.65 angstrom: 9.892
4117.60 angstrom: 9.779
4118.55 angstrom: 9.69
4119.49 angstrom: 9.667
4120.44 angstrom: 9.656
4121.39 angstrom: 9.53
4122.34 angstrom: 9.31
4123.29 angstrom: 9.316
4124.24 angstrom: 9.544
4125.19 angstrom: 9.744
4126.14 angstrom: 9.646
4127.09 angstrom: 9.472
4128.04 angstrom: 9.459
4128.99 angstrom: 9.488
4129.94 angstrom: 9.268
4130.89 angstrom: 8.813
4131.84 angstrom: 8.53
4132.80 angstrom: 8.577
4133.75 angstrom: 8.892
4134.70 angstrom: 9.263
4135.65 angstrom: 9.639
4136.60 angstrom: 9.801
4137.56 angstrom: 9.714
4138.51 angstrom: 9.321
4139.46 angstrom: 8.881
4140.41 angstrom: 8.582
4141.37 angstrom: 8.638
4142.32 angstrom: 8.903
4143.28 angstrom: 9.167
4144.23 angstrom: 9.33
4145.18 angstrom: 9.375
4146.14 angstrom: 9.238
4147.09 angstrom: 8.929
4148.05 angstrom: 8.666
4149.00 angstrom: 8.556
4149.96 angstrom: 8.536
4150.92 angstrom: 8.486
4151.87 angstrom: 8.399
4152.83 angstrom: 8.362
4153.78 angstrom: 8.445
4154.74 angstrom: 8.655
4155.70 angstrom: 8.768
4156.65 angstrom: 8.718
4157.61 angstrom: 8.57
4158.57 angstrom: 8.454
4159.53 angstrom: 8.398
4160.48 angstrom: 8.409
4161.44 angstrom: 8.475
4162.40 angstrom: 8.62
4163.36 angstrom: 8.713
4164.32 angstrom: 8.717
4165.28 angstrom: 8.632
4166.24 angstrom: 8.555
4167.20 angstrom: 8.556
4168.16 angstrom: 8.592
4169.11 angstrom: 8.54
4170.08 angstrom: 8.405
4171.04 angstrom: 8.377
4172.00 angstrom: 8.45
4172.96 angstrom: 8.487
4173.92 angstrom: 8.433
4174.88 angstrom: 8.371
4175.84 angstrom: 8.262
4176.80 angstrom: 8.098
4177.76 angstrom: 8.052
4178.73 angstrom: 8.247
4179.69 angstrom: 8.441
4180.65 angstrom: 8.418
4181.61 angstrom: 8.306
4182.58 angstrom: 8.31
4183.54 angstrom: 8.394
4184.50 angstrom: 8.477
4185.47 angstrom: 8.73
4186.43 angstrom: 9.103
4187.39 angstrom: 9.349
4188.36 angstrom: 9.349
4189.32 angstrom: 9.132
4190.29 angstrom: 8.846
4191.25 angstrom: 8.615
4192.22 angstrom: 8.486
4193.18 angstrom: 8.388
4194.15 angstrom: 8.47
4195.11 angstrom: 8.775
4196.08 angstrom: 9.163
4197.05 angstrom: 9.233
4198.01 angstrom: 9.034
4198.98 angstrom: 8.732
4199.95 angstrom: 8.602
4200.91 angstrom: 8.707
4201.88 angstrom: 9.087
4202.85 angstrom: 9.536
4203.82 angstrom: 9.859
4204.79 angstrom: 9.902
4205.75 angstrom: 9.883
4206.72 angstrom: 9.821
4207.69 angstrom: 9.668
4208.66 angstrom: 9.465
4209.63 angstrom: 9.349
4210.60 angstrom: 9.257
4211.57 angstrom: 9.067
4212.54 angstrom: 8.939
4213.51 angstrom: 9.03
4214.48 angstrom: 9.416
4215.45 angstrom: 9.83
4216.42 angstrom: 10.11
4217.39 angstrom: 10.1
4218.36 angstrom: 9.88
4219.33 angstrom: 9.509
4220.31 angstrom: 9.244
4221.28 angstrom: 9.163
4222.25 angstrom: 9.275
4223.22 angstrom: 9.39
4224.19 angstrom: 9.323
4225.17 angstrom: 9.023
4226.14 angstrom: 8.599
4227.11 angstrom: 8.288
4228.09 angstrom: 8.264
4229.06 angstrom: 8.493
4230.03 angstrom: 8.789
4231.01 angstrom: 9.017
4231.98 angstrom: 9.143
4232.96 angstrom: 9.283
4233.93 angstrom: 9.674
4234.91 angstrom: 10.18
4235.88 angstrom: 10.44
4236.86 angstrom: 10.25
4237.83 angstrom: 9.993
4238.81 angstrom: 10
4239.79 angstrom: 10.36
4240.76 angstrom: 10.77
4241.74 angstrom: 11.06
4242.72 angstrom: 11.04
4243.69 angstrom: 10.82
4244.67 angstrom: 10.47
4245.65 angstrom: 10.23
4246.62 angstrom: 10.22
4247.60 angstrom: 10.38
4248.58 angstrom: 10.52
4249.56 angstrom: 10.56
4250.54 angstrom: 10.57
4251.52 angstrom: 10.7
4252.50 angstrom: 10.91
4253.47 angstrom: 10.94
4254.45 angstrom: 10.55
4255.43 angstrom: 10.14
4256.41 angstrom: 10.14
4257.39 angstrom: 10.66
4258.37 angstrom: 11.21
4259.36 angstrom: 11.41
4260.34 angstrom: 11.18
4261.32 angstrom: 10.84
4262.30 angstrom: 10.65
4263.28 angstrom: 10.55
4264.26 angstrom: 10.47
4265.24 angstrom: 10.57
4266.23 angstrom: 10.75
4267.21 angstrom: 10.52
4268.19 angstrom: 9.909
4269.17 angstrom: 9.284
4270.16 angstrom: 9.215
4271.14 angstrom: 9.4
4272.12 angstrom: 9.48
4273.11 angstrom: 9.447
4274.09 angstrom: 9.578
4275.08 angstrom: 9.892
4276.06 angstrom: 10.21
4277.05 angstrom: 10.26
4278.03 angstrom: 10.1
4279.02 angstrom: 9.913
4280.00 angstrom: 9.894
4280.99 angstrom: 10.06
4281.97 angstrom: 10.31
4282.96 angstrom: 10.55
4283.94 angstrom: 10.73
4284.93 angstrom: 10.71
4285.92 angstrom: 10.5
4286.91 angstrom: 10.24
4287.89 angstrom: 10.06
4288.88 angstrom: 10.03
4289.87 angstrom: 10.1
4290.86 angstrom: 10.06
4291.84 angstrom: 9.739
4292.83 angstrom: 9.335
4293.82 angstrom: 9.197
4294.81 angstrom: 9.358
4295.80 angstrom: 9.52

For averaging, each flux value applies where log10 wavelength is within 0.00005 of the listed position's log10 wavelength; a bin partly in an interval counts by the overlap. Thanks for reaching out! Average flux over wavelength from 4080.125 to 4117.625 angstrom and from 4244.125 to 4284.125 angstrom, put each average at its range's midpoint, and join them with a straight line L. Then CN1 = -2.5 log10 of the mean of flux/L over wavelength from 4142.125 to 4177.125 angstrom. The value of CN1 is 0.17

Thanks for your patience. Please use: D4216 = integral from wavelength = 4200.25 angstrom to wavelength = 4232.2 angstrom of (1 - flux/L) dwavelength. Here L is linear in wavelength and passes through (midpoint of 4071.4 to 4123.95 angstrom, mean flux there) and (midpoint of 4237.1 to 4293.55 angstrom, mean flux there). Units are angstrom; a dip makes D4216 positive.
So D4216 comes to 2.77 angstrom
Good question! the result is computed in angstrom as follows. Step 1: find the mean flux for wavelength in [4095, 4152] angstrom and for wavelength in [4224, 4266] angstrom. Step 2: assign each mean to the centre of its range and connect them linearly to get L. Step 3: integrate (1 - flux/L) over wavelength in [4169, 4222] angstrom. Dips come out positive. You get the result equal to 4.7 angstrom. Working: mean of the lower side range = 9.35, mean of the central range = 8.97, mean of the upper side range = 10.2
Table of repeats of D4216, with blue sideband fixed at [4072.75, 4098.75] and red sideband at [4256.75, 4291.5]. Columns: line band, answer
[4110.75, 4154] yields 3.9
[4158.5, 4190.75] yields 5.1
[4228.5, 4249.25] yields 0.3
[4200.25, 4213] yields 1.0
